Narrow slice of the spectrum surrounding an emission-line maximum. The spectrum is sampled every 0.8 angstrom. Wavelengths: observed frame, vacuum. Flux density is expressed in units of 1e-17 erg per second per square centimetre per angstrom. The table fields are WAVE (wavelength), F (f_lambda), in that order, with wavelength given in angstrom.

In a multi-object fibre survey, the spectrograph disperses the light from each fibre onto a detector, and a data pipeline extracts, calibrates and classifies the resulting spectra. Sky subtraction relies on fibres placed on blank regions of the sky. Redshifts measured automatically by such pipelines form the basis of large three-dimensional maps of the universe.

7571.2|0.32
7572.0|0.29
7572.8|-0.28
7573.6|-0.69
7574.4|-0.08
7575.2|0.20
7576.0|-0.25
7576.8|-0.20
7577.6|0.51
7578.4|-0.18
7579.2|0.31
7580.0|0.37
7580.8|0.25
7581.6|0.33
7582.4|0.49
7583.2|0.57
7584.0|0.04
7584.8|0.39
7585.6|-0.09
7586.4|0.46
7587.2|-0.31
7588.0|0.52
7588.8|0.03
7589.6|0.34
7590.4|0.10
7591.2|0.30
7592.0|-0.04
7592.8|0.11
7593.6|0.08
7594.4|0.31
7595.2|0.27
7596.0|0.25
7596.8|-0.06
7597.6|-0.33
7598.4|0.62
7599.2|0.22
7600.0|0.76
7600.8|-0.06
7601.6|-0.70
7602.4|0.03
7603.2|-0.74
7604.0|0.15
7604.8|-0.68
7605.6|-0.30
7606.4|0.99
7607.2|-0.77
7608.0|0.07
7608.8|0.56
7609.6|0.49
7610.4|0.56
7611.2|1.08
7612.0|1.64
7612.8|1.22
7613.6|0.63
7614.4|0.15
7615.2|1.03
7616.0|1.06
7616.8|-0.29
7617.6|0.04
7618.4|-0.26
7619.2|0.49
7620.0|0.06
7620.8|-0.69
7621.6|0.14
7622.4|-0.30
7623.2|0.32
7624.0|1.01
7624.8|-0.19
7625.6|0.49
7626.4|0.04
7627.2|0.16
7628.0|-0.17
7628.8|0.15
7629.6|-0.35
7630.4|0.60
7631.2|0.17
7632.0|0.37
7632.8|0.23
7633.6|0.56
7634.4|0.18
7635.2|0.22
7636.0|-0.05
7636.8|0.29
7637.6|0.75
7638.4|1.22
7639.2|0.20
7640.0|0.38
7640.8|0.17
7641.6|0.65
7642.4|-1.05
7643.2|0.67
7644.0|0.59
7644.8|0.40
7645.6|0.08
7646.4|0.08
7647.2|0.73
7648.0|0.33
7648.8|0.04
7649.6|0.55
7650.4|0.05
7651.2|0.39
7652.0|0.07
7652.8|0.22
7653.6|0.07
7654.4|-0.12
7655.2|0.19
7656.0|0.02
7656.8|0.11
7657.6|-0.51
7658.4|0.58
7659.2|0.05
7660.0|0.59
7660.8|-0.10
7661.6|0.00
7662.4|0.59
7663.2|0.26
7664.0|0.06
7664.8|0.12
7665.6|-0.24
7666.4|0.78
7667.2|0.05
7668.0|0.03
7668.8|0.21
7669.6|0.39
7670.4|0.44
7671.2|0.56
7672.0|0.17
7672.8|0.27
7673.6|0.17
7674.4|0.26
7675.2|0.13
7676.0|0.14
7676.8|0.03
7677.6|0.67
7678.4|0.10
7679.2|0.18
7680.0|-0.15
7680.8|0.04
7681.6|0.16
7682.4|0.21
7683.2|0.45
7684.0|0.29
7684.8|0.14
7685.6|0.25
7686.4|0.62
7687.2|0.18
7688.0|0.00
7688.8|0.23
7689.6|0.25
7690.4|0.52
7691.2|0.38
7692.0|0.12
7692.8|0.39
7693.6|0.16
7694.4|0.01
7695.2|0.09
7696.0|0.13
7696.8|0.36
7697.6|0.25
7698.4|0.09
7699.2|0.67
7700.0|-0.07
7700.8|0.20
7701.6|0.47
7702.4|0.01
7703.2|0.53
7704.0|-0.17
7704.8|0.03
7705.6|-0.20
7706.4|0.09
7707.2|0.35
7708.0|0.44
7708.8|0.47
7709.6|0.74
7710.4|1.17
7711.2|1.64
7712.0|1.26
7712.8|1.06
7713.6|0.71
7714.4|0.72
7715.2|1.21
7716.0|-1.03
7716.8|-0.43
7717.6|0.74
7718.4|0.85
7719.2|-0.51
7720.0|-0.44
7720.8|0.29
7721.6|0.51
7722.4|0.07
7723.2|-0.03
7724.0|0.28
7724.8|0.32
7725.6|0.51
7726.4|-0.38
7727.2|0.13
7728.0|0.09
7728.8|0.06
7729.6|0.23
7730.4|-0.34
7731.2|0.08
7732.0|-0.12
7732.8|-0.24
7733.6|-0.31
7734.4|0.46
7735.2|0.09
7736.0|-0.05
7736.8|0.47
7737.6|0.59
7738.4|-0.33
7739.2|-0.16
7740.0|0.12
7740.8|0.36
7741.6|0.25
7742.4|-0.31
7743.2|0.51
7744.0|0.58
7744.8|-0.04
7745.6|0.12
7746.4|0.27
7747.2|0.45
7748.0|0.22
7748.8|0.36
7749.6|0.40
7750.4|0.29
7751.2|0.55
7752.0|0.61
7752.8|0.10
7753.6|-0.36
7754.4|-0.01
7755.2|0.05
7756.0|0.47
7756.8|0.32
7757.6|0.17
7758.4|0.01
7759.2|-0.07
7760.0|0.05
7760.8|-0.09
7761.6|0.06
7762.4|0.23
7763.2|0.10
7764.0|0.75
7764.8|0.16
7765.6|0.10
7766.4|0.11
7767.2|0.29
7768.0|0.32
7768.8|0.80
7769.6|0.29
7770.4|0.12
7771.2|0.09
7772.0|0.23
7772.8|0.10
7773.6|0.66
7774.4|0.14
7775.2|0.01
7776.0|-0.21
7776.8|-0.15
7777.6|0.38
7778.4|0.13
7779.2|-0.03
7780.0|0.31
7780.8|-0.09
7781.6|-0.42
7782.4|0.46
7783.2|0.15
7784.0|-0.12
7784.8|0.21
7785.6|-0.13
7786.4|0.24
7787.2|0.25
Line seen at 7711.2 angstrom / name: H-gamma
